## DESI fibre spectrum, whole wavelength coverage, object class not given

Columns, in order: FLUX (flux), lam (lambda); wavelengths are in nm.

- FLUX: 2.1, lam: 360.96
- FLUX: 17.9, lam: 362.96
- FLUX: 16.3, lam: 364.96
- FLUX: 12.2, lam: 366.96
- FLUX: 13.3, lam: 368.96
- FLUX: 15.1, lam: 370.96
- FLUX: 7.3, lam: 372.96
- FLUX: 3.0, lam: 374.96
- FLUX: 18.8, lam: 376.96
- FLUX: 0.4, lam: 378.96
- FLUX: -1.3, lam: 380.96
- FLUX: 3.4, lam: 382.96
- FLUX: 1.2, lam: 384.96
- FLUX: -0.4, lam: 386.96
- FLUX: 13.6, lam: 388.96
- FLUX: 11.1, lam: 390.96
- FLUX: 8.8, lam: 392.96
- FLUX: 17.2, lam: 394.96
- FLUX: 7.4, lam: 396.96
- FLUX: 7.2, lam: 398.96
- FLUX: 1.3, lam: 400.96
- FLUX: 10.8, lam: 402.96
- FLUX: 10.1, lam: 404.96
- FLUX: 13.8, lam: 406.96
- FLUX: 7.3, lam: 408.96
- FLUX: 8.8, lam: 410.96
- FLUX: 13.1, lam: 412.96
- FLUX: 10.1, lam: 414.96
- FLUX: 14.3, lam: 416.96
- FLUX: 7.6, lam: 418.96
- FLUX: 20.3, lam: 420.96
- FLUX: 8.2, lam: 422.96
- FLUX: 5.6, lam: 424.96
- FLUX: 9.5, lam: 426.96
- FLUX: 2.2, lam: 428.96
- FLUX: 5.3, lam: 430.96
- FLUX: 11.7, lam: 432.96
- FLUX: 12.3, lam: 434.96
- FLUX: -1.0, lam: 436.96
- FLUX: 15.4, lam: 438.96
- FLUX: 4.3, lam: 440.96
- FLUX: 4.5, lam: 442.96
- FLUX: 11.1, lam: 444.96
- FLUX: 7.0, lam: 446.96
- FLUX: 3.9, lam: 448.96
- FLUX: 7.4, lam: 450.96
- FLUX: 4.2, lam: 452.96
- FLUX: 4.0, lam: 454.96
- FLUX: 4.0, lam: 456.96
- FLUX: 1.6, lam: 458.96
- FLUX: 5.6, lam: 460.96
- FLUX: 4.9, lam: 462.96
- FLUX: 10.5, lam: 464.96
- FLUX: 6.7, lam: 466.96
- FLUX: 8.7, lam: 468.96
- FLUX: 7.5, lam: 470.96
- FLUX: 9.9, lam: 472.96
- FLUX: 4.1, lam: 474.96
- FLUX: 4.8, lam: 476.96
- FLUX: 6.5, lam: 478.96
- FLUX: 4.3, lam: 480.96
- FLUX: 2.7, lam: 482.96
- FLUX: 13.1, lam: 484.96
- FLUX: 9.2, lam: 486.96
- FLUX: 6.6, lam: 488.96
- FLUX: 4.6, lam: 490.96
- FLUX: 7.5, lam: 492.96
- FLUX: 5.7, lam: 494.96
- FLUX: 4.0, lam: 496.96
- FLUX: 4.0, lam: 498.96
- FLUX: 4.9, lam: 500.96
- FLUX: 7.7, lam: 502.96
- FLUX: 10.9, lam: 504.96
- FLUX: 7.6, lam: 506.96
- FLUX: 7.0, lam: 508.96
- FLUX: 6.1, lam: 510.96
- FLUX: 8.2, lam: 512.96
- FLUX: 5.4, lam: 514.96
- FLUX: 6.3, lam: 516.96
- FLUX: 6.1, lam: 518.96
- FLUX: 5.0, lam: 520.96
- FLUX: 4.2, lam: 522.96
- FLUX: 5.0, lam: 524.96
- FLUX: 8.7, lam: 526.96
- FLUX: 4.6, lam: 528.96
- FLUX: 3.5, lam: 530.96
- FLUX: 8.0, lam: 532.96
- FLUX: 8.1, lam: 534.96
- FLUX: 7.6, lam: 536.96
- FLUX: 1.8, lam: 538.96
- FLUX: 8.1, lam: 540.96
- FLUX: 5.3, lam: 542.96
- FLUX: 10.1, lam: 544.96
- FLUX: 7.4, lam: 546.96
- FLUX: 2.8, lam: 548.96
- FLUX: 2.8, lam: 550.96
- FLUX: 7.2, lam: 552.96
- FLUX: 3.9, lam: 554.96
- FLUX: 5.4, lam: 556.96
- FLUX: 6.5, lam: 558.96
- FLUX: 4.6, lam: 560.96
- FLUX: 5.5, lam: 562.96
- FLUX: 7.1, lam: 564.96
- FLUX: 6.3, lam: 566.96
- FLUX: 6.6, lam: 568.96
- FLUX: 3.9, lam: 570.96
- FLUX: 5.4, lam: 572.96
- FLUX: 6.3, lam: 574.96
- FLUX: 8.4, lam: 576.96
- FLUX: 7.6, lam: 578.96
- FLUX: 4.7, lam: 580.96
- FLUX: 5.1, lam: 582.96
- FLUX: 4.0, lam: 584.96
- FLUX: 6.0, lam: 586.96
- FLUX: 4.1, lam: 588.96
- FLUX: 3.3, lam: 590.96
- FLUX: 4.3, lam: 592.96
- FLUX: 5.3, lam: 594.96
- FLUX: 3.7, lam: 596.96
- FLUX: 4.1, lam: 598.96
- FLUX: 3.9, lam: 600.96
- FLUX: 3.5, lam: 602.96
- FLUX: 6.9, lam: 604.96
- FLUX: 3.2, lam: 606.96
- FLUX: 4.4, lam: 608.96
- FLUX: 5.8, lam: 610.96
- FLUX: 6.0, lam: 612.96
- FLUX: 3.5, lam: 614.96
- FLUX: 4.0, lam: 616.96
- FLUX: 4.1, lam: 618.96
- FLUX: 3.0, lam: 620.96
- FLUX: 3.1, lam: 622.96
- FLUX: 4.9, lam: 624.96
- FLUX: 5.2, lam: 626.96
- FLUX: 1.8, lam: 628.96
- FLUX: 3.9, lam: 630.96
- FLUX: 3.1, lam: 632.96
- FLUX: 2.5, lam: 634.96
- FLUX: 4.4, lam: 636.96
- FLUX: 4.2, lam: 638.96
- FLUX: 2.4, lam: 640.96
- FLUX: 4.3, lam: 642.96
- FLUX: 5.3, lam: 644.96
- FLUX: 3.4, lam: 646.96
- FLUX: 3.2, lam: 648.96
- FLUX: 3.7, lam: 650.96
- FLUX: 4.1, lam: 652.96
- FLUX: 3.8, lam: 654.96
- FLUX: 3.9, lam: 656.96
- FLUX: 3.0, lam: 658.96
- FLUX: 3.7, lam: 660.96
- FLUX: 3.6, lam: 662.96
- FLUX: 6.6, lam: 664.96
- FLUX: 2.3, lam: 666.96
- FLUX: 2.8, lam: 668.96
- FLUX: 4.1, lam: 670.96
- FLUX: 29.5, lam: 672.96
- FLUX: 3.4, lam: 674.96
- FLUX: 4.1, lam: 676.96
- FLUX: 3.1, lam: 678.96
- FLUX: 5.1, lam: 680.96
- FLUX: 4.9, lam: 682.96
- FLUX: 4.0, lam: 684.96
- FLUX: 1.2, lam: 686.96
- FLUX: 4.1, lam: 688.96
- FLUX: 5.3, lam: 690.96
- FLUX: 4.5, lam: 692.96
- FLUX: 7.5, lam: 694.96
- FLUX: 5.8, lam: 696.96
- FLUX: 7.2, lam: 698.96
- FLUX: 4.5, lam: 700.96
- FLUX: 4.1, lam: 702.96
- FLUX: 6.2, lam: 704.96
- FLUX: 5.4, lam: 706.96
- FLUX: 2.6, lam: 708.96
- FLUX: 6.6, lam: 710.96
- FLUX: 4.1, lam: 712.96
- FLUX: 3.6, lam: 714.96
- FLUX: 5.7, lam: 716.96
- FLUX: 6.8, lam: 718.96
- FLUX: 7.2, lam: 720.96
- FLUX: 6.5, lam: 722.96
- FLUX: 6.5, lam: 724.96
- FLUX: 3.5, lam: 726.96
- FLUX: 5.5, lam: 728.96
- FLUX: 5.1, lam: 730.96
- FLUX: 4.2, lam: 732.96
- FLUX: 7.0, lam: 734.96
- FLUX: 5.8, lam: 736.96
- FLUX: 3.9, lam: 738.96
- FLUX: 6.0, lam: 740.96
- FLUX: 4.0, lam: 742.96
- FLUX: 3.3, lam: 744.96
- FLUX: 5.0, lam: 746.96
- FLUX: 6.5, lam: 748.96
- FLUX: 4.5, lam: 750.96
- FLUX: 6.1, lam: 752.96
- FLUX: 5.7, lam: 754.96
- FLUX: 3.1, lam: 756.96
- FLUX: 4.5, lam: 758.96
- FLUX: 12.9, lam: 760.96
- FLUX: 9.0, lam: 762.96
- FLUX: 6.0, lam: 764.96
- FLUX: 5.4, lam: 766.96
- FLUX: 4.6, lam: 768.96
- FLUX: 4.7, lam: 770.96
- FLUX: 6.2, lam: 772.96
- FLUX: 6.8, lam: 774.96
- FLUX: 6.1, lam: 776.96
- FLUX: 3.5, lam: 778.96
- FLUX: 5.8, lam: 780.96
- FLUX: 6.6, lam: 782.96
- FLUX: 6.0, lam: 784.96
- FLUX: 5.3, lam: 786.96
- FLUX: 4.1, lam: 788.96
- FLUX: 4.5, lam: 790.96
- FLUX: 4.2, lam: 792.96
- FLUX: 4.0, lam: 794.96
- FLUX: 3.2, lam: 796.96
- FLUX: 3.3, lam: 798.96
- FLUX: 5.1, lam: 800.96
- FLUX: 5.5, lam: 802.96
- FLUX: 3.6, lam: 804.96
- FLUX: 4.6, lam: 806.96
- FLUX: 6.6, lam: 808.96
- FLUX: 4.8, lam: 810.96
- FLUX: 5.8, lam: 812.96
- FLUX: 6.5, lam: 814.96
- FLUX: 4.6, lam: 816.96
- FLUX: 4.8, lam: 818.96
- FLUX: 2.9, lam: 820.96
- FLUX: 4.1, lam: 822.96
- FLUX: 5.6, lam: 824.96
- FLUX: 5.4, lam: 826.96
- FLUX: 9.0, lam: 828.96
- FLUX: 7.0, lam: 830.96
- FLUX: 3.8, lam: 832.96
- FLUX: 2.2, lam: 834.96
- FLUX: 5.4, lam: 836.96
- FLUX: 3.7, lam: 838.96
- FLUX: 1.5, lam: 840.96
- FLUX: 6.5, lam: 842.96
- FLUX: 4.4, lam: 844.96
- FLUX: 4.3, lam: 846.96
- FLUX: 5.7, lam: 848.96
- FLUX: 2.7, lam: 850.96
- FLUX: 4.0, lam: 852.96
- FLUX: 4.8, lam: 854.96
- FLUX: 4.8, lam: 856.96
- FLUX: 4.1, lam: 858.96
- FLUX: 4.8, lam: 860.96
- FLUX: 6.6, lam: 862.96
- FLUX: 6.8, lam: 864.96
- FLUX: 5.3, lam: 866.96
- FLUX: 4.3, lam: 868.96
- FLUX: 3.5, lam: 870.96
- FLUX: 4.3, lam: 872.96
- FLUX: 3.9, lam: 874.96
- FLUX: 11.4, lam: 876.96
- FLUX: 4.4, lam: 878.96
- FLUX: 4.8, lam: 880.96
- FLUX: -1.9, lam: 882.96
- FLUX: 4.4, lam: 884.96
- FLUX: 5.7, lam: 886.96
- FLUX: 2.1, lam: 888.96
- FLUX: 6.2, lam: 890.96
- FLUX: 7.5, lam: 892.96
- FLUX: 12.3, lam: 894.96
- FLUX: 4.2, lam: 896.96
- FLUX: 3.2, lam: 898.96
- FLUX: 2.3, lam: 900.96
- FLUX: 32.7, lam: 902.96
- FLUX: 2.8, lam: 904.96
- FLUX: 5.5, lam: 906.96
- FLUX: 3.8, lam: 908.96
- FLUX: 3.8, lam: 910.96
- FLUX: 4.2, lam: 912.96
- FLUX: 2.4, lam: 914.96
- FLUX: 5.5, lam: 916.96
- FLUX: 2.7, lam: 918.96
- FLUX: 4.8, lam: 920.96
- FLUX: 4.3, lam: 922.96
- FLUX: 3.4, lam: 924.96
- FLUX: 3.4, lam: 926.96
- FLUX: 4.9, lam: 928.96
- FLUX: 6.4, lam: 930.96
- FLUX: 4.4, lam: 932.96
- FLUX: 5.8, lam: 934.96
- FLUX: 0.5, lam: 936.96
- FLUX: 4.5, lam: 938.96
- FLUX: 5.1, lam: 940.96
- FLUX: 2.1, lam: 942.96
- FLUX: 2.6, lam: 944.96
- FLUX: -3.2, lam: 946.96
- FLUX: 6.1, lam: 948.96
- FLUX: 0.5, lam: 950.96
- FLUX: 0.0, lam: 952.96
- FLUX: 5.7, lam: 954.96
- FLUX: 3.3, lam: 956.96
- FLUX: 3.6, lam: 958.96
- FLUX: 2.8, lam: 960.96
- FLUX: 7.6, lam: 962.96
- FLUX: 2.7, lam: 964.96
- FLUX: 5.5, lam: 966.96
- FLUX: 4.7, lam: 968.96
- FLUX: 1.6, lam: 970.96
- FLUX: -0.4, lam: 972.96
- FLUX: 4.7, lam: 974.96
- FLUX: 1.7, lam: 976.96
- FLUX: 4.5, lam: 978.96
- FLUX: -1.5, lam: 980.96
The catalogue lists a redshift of 0.804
